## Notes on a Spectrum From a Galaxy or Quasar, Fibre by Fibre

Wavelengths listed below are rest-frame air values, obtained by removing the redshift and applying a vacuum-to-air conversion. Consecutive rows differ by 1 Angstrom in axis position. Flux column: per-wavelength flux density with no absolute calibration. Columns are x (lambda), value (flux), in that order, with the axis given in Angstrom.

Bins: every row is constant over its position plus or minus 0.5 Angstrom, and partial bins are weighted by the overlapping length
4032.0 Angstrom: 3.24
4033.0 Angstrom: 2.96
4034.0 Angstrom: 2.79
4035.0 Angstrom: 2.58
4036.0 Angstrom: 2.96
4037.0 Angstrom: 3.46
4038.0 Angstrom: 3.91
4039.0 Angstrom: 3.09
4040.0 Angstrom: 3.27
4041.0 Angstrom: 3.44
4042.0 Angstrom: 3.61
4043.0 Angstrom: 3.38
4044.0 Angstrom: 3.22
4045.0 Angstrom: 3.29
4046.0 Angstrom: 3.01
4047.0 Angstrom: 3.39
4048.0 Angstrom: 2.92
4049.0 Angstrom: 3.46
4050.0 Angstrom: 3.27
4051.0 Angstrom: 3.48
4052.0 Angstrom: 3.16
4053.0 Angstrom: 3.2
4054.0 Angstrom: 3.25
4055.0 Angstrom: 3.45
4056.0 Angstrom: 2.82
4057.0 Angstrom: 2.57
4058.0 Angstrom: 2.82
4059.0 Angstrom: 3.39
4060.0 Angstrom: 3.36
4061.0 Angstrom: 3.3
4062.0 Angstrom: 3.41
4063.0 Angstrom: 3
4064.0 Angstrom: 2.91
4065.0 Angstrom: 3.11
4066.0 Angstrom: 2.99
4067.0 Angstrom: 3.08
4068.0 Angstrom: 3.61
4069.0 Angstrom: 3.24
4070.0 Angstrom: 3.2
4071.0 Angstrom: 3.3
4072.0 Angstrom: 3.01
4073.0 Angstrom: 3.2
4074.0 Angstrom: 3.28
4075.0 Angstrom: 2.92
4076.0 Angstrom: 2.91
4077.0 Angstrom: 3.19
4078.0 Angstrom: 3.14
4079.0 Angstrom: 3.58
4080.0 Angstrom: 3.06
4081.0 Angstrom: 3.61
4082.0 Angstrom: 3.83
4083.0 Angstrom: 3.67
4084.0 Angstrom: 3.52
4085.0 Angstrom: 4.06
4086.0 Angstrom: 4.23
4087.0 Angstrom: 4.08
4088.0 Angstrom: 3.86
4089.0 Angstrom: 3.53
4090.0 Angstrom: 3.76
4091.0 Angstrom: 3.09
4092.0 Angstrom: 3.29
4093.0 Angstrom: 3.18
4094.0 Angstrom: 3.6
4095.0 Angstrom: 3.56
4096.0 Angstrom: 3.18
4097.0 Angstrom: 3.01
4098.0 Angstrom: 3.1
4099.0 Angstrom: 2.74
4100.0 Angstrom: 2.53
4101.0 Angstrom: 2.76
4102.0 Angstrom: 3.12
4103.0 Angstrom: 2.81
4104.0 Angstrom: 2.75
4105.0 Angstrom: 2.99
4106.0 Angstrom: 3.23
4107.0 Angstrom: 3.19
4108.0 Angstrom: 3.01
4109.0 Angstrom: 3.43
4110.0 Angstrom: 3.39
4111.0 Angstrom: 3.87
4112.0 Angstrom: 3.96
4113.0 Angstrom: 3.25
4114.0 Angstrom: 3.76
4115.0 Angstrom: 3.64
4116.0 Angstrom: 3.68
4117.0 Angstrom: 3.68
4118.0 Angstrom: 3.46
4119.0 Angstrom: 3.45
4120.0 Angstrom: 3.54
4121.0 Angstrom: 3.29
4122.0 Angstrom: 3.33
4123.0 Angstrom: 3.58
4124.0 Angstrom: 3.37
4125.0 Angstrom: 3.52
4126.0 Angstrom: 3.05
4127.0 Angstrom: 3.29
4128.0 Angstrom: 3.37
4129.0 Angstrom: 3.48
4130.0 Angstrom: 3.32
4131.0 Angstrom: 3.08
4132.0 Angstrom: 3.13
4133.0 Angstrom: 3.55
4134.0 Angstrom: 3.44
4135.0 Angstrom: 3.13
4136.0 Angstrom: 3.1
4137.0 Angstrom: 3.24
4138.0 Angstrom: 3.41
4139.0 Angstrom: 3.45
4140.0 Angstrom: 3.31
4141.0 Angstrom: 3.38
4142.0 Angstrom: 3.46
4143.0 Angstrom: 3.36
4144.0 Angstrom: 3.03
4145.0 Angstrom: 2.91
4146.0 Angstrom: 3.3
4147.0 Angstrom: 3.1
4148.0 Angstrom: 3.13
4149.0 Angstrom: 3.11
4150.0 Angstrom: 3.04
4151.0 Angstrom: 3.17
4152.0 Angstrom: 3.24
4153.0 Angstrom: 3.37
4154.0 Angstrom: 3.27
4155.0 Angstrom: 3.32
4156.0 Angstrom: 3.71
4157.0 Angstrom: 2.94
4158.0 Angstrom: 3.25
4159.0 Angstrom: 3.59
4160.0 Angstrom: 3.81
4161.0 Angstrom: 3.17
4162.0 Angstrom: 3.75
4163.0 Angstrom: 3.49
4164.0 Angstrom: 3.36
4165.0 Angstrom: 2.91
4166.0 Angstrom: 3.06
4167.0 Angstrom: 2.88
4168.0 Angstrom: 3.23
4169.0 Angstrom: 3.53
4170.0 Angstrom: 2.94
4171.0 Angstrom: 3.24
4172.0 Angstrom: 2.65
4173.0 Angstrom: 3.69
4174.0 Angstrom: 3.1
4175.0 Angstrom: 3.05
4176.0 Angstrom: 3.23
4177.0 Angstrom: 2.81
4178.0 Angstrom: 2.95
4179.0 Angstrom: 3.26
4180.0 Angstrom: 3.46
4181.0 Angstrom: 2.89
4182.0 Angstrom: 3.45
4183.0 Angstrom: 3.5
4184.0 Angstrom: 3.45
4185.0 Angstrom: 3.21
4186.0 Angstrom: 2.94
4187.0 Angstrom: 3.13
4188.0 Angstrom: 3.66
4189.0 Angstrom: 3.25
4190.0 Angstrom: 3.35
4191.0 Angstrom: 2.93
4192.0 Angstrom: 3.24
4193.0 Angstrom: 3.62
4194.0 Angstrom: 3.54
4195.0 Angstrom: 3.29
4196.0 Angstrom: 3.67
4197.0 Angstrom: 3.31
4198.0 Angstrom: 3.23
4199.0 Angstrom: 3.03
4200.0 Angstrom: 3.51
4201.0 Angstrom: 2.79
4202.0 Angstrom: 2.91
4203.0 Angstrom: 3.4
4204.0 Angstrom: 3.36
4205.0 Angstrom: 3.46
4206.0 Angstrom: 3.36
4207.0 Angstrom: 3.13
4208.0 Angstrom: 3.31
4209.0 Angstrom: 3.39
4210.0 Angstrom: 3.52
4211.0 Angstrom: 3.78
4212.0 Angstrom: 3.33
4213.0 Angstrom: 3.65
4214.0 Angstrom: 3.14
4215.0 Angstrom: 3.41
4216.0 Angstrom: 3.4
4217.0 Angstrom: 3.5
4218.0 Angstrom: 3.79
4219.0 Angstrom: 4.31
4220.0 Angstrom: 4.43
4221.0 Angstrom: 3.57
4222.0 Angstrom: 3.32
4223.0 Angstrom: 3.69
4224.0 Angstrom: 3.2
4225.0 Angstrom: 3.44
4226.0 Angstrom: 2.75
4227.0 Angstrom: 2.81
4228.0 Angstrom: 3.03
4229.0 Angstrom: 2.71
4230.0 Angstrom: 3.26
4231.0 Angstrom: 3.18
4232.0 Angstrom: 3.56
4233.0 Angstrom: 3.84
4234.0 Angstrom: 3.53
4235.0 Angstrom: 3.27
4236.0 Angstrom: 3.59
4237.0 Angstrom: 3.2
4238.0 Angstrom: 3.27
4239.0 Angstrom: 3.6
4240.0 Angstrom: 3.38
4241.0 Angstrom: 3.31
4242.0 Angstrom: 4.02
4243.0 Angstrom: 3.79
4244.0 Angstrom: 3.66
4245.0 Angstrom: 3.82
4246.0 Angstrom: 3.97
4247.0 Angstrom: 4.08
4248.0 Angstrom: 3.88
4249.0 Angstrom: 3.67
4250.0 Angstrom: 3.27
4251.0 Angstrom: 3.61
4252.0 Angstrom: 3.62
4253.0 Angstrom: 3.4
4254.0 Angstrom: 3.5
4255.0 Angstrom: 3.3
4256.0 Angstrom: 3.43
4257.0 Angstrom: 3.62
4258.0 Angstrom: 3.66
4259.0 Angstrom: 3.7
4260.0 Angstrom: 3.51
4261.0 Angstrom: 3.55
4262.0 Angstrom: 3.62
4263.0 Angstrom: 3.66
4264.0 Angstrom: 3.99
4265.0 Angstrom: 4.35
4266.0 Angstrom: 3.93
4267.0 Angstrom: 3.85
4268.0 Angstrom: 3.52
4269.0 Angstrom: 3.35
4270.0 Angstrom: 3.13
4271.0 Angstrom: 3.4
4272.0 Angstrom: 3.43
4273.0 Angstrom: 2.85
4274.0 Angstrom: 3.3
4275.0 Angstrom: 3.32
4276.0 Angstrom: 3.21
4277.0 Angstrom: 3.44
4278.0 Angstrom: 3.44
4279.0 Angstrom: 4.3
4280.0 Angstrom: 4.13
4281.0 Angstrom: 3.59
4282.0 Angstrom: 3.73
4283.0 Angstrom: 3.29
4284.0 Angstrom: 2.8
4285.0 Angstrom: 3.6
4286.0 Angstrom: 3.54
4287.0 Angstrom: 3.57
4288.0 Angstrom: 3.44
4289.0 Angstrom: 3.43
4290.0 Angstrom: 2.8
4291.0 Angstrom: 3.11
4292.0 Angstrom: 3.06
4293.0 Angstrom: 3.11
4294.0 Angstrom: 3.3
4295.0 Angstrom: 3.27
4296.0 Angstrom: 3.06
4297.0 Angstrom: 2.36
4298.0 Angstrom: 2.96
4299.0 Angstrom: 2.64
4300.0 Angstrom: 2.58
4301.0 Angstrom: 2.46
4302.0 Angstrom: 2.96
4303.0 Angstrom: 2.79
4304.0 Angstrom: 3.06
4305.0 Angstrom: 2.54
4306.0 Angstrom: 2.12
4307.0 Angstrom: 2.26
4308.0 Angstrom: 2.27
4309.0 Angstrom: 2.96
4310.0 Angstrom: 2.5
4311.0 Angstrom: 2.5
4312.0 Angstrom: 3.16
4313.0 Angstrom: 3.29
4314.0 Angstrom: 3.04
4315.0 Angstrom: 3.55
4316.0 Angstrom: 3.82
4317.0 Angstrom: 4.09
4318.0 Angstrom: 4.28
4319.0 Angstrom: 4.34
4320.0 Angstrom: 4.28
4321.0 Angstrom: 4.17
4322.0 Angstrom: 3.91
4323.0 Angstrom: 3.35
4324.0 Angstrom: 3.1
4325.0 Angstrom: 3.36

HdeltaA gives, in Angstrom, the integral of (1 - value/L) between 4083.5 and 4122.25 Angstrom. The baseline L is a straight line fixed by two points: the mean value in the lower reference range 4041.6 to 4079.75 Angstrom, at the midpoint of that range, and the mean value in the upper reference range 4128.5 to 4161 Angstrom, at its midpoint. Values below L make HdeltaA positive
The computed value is -1.7 Angstrom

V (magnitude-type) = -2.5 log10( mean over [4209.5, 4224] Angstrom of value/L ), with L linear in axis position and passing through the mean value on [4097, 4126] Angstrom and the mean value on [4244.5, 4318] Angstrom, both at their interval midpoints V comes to -0.095 mag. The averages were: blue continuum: 3.29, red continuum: 3.33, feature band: 3.62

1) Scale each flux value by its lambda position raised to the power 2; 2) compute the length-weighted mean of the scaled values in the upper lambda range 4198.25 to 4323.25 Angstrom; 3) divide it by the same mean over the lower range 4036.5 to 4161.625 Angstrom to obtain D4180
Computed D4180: 1.11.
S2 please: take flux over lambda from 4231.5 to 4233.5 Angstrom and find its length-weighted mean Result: 3.7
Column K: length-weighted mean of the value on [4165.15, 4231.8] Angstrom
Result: 3.3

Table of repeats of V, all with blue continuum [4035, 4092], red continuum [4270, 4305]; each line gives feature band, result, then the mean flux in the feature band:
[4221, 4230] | 0.03 mag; 3.15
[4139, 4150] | 0.02 mag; 3.21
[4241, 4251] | -0.17 mag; 3.76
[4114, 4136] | -0.04 mag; 3.4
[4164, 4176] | 0.04 mag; 3.13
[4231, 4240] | -0.07 mag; 3.46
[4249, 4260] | -0.10 mag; 3.52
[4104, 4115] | -0.03 mag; 3.39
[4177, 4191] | 0.00 mag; 3.24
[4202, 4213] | -0.05 mag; 3.39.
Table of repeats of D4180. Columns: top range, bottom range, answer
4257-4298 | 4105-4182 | 1.11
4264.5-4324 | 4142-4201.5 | 1.07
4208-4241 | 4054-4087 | 1.12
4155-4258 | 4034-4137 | 1.09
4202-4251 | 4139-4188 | 1.11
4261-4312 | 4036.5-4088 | 1.07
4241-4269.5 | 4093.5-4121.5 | 1.20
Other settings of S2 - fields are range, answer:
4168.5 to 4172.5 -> 3.09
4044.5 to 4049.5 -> 3.21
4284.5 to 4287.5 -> 3.57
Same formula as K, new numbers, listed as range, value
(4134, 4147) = 3.26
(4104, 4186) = 3.3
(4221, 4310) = 3.34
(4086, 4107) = 3.23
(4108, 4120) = 3.57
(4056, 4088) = 3.31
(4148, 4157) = 3.25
